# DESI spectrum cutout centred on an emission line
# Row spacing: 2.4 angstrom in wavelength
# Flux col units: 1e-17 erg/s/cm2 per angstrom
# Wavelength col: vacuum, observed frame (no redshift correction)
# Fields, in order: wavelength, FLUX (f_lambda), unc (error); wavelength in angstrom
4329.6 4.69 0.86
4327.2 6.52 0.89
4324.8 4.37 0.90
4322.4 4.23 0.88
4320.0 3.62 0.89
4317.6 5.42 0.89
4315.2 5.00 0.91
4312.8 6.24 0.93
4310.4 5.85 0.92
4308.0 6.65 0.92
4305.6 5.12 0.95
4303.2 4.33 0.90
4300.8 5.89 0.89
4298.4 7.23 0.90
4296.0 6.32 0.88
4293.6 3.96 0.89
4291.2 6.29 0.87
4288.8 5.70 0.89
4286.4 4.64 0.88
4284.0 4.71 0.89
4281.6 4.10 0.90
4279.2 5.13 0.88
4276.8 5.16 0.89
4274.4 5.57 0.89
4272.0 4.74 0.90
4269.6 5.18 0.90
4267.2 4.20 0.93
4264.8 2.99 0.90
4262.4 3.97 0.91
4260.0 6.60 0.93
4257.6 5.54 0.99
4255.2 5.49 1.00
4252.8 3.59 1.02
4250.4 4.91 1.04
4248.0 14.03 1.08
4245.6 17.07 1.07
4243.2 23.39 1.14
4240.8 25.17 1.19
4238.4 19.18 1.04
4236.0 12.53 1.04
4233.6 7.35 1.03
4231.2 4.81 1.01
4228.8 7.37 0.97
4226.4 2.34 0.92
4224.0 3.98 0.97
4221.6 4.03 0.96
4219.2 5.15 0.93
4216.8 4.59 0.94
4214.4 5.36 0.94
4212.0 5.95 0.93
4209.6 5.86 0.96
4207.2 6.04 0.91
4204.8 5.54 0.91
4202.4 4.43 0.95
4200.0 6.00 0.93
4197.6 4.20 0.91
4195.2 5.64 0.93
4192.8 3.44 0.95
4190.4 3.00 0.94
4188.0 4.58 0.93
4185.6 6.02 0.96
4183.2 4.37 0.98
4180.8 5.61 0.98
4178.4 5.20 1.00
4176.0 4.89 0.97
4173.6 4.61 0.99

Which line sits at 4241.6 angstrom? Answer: [O II] 3727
